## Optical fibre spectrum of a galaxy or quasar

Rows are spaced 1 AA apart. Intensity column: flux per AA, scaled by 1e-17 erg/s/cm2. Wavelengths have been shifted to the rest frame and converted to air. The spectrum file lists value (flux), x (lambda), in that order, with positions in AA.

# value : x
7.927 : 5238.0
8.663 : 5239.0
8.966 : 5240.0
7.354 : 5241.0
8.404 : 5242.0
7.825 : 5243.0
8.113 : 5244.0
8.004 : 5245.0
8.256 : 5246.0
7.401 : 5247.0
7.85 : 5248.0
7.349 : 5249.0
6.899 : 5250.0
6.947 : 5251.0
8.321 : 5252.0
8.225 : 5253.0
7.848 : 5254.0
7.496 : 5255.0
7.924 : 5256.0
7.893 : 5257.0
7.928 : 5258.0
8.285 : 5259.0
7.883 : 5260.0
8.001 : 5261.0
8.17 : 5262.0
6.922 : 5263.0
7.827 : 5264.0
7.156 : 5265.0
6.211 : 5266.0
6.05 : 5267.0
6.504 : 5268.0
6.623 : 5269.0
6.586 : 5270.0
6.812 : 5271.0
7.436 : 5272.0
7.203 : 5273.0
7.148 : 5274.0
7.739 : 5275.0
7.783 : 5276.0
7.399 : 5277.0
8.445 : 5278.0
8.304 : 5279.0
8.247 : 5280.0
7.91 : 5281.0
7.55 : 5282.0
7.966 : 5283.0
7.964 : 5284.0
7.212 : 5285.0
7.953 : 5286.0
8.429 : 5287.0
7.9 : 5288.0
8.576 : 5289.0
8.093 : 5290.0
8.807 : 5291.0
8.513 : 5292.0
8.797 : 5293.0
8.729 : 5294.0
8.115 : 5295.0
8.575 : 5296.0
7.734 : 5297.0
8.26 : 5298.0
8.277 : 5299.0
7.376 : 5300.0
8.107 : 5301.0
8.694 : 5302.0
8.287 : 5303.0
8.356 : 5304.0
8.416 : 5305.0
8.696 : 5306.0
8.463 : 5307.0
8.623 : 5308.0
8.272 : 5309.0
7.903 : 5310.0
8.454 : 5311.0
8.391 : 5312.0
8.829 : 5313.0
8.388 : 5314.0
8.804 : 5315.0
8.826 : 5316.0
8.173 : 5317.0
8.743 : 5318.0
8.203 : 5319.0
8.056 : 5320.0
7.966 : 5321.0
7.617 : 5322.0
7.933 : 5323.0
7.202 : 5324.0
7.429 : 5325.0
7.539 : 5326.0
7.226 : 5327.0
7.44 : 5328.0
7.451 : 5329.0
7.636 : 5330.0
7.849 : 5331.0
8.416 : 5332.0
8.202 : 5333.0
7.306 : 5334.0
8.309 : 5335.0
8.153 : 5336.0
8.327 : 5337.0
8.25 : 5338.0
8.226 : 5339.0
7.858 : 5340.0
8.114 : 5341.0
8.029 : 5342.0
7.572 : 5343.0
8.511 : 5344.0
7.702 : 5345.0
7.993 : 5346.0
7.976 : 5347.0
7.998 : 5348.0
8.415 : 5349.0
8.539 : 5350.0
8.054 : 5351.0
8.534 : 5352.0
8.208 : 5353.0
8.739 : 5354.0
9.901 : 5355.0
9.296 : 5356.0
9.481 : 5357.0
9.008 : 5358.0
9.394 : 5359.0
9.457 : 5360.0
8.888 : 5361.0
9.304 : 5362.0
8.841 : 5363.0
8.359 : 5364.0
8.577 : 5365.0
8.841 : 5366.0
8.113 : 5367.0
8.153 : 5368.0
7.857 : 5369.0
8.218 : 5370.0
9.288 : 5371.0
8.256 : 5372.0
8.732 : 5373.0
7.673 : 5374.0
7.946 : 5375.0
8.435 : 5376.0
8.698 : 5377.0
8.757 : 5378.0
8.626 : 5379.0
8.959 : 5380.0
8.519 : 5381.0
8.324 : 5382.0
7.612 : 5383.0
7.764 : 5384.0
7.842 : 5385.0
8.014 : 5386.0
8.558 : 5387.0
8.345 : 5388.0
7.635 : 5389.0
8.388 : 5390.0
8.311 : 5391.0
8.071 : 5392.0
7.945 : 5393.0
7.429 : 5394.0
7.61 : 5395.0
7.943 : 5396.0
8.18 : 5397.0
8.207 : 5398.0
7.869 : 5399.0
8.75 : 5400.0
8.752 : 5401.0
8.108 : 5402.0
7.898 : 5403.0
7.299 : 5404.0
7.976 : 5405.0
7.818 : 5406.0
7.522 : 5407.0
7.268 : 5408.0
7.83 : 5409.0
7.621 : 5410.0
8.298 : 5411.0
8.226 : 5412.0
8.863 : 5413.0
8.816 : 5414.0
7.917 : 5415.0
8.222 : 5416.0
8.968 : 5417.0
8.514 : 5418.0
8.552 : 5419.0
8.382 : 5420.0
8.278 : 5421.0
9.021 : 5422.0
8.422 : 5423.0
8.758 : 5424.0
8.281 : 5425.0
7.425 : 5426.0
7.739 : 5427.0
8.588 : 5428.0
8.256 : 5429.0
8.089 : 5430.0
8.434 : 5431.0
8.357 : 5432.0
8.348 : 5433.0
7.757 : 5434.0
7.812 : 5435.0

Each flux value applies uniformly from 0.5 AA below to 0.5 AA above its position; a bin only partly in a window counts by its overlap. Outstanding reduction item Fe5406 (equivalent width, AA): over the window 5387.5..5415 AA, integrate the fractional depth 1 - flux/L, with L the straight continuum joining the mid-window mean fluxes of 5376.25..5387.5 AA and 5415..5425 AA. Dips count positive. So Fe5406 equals 1.29 AA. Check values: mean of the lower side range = 8.34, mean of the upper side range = 8.52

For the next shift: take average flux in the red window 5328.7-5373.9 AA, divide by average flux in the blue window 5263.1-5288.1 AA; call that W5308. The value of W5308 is 1.1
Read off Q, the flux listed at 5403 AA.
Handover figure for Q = 7.898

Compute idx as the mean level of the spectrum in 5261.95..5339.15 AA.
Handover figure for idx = 7.93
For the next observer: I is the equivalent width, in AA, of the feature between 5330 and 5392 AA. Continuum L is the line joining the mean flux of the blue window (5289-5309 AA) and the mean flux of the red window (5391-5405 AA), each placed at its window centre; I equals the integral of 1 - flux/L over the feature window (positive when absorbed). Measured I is -1.8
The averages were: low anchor 8.37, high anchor 8.01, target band 8.38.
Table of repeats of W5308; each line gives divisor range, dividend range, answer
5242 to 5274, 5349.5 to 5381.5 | 1.16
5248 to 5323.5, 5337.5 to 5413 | 1.05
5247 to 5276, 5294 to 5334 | 1.10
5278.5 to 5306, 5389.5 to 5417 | 0.98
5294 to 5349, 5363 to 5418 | 1.01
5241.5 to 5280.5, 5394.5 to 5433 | 1.08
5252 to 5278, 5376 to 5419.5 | 1.10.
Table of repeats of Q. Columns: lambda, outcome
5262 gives 8.17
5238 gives 7.927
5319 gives 8.203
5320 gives 8.056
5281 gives 7.91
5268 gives 6.504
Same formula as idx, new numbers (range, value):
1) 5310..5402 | 8.27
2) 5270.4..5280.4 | 7.63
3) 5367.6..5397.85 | 8.2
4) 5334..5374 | 8.47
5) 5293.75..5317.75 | 8.36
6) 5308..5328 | 8.1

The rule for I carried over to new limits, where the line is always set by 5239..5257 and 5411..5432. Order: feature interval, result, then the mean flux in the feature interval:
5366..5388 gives -0.2 AA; 8.32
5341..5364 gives -1.2 AA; 8.61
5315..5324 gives -0.1 AA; 8.17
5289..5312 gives -1.0 AA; 8.35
